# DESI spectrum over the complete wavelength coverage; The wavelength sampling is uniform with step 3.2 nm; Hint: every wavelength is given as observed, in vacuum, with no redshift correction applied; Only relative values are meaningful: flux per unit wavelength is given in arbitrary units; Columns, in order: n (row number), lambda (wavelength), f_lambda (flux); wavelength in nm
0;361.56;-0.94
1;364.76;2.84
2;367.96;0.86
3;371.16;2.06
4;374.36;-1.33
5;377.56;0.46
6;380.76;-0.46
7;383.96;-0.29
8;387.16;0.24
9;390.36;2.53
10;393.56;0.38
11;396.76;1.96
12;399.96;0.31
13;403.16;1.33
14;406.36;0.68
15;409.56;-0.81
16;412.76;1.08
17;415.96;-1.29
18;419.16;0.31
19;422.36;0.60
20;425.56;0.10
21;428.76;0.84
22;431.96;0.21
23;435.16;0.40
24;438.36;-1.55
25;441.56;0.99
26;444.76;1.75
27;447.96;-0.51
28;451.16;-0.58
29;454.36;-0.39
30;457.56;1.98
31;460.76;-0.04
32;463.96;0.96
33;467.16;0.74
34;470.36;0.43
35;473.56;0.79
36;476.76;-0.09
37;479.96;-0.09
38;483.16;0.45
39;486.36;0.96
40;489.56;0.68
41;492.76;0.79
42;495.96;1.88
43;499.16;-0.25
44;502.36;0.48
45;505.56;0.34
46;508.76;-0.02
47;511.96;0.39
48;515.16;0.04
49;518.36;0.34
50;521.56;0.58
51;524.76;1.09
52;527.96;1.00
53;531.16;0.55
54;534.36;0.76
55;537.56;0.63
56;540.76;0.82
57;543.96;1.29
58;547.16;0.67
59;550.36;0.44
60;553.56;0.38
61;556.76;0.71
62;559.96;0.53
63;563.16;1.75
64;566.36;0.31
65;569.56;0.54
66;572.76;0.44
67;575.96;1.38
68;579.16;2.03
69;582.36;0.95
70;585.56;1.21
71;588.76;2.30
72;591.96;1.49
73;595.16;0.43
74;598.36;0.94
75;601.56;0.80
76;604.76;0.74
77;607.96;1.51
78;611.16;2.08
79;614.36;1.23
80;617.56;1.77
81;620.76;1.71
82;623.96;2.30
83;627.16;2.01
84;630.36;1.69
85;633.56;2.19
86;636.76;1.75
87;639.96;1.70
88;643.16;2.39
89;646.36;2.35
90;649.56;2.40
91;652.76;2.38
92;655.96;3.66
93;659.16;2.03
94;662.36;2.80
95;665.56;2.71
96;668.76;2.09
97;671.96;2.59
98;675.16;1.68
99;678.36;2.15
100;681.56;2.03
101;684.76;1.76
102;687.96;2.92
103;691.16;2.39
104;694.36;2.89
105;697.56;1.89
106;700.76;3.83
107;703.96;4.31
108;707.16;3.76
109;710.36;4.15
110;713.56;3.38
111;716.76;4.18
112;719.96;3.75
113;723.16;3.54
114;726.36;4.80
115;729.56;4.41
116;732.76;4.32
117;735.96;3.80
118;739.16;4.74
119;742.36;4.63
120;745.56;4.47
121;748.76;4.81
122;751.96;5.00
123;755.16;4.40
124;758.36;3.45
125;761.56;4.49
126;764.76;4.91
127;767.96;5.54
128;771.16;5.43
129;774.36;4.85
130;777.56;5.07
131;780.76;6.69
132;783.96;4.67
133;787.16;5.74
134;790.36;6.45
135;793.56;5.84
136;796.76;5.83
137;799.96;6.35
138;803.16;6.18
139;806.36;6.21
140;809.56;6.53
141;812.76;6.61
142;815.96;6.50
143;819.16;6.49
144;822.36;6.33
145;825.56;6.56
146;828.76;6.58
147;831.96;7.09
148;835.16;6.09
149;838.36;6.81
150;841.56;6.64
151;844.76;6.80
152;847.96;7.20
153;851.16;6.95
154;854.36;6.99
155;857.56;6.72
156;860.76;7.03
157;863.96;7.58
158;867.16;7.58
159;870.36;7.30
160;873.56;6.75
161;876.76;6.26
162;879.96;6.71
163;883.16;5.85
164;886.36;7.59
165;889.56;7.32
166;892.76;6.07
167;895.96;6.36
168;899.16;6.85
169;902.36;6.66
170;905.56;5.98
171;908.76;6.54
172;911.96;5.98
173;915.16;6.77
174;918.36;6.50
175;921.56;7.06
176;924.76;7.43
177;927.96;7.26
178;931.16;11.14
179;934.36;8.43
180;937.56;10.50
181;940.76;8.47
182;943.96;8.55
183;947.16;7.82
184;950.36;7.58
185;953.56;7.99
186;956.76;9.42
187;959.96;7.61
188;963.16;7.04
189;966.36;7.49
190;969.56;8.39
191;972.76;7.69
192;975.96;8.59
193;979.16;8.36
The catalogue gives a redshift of 0.760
